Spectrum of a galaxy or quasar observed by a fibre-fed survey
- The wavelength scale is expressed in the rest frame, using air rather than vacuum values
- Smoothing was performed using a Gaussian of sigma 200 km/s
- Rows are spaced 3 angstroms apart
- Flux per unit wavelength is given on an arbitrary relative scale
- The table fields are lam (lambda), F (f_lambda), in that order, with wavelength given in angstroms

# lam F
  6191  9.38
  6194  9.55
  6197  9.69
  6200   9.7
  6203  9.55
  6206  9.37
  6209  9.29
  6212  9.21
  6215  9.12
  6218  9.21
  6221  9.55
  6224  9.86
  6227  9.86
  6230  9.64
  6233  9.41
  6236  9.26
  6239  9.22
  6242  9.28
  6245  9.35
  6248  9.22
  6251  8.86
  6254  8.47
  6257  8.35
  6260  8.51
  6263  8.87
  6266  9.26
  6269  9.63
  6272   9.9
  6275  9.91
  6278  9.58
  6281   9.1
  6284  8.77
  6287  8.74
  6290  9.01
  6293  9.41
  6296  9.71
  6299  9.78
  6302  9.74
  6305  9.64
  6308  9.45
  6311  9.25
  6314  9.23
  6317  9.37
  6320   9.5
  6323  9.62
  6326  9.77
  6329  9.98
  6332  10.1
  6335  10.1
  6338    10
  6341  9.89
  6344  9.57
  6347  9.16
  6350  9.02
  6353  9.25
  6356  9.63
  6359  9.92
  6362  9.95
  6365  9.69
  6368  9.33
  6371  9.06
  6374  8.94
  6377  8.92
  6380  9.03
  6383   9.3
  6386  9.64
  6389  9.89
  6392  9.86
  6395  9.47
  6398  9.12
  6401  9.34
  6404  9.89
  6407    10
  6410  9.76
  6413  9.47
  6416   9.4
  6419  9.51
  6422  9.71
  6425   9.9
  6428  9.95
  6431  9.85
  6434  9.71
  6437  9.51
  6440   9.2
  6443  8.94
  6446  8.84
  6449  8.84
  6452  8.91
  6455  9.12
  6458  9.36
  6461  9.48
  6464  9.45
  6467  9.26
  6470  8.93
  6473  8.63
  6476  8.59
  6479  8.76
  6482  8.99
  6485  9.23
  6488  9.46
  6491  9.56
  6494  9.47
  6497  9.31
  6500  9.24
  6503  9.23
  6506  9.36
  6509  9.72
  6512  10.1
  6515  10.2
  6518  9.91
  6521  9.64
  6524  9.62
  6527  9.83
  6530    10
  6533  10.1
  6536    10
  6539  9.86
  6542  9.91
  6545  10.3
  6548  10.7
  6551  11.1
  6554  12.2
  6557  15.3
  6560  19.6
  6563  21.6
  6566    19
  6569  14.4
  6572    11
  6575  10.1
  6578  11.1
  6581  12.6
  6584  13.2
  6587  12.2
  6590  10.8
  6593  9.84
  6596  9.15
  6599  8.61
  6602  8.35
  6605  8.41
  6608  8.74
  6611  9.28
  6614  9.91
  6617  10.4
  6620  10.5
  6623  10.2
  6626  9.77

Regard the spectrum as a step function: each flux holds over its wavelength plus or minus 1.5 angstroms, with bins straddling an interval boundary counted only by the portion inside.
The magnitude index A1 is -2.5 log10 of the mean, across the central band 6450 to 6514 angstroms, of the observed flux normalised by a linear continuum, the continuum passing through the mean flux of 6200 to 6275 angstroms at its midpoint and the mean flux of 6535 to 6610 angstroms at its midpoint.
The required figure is 0.21 mag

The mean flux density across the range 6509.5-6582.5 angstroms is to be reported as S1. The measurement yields 12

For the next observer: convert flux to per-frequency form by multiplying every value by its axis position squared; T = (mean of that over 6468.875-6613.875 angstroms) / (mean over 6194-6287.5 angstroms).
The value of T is 1.3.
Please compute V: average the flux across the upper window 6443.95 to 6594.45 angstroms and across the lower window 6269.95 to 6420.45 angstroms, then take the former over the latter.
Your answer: 1.13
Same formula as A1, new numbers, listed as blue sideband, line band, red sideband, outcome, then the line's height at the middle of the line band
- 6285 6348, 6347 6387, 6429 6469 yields 0.012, 9.46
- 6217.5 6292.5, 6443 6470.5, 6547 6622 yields 0.191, 10.9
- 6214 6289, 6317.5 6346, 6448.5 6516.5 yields -0.064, 9.25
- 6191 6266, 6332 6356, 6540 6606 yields 0.072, 10.3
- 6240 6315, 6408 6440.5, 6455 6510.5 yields -0.049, 9.23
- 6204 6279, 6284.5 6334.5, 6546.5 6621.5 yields 0.033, 9.81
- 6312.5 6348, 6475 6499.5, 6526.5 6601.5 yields 0.225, 11.3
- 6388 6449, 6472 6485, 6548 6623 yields 0.181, 10.4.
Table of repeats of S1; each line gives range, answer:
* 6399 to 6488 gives 9.33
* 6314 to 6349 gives 9.7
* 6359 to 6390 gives 9.39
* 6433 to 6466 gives 9.21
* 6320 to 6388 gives 9.54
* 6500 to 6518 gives 9.7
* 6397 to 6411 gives 9.63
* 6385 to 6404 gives 9.58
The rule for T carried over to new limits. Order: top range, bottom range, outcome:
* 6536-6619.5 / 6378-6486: 1.31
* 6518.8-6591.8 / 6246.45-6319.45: 1.44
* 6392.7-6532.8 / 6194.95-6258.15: 1.09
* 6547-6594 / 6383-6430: 1.47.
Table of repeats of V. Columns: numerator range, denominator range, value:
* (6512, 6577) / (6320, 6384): 1.26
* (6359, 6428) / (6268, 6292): 1.02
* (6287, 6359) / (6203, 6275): 1.03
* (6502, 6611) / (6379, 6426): 1.17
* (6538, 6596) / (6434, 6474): 1.40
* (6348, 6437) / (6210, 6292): 1.03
